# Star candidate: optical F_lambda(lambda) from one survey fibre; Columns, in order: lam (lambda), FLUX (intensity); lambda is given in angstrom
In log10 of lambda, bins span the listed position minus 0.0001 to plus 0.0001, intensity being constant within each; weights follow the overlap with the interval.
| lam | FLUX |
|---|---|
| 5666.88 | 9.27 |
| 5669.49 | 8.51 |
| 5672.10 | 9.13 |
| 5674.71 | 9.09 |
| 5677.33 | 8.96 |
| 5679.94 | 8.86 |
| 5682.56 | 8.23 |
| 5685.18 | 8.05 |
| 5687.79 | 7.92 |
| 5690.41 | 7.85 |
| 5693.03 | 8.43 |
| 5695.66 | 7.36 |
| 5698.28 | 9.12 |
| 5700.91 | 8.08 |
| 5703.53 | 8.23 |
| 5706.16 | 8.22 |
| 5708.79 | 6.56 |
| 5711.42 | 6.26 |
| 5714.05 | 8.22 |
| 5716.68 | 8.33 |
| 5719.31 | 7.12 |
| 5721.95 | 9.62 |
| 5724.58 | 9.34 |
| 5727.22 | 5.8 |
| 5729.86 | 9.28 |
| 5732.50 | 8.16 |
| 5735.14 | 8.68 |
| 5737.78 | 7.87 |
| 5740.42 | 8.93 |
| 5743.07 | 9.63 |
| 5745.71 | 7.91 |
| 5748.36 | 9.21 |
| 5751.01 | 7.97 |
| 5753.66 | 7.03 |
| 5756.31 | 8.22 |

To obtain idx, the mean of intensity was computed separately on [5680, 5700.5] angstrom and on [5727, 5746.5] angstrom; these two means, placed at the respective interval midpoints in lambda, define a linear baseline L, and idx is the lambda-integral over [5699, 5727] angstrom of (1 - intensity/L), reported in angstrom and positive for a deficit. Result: 1.2 angstrom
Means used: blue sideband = 8.18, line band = 7.94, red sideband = 8.43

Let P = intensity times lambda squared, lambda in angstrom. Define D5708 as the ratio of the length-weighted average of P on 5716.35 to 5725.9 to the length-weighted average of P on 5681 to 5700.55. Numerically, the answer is 1.07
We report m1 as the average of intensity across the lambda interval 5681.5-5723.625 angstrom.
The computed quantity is 7.99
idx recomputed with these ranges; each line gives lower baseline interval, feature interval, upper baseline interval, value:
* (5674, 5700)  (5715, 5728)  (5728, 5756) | 0.4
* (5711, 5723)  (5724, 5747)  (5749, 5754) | -1.4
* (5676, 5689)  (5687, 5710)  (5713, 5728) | 0.9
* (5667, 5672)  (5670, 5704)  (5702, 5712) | -1.0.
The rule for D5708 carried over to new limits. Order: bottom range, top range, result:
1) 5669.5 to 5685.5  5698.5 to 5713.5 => 0.88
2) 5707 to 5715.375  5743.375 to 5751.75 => 1.22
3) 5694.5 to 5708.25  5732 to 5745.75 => 1.07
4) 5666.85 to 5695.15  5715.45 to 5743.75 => 1.01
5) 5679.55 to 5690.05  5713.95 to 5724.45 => 1.05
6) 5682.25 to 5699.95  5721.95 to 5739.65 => 1.04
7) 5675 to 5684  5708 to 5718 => 0.86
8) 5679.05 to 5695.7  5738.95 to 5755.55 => 1.06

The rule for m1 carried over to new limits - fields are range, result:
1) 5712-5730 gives 8.1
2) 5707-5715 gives 7.03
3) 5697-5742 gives 8.11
